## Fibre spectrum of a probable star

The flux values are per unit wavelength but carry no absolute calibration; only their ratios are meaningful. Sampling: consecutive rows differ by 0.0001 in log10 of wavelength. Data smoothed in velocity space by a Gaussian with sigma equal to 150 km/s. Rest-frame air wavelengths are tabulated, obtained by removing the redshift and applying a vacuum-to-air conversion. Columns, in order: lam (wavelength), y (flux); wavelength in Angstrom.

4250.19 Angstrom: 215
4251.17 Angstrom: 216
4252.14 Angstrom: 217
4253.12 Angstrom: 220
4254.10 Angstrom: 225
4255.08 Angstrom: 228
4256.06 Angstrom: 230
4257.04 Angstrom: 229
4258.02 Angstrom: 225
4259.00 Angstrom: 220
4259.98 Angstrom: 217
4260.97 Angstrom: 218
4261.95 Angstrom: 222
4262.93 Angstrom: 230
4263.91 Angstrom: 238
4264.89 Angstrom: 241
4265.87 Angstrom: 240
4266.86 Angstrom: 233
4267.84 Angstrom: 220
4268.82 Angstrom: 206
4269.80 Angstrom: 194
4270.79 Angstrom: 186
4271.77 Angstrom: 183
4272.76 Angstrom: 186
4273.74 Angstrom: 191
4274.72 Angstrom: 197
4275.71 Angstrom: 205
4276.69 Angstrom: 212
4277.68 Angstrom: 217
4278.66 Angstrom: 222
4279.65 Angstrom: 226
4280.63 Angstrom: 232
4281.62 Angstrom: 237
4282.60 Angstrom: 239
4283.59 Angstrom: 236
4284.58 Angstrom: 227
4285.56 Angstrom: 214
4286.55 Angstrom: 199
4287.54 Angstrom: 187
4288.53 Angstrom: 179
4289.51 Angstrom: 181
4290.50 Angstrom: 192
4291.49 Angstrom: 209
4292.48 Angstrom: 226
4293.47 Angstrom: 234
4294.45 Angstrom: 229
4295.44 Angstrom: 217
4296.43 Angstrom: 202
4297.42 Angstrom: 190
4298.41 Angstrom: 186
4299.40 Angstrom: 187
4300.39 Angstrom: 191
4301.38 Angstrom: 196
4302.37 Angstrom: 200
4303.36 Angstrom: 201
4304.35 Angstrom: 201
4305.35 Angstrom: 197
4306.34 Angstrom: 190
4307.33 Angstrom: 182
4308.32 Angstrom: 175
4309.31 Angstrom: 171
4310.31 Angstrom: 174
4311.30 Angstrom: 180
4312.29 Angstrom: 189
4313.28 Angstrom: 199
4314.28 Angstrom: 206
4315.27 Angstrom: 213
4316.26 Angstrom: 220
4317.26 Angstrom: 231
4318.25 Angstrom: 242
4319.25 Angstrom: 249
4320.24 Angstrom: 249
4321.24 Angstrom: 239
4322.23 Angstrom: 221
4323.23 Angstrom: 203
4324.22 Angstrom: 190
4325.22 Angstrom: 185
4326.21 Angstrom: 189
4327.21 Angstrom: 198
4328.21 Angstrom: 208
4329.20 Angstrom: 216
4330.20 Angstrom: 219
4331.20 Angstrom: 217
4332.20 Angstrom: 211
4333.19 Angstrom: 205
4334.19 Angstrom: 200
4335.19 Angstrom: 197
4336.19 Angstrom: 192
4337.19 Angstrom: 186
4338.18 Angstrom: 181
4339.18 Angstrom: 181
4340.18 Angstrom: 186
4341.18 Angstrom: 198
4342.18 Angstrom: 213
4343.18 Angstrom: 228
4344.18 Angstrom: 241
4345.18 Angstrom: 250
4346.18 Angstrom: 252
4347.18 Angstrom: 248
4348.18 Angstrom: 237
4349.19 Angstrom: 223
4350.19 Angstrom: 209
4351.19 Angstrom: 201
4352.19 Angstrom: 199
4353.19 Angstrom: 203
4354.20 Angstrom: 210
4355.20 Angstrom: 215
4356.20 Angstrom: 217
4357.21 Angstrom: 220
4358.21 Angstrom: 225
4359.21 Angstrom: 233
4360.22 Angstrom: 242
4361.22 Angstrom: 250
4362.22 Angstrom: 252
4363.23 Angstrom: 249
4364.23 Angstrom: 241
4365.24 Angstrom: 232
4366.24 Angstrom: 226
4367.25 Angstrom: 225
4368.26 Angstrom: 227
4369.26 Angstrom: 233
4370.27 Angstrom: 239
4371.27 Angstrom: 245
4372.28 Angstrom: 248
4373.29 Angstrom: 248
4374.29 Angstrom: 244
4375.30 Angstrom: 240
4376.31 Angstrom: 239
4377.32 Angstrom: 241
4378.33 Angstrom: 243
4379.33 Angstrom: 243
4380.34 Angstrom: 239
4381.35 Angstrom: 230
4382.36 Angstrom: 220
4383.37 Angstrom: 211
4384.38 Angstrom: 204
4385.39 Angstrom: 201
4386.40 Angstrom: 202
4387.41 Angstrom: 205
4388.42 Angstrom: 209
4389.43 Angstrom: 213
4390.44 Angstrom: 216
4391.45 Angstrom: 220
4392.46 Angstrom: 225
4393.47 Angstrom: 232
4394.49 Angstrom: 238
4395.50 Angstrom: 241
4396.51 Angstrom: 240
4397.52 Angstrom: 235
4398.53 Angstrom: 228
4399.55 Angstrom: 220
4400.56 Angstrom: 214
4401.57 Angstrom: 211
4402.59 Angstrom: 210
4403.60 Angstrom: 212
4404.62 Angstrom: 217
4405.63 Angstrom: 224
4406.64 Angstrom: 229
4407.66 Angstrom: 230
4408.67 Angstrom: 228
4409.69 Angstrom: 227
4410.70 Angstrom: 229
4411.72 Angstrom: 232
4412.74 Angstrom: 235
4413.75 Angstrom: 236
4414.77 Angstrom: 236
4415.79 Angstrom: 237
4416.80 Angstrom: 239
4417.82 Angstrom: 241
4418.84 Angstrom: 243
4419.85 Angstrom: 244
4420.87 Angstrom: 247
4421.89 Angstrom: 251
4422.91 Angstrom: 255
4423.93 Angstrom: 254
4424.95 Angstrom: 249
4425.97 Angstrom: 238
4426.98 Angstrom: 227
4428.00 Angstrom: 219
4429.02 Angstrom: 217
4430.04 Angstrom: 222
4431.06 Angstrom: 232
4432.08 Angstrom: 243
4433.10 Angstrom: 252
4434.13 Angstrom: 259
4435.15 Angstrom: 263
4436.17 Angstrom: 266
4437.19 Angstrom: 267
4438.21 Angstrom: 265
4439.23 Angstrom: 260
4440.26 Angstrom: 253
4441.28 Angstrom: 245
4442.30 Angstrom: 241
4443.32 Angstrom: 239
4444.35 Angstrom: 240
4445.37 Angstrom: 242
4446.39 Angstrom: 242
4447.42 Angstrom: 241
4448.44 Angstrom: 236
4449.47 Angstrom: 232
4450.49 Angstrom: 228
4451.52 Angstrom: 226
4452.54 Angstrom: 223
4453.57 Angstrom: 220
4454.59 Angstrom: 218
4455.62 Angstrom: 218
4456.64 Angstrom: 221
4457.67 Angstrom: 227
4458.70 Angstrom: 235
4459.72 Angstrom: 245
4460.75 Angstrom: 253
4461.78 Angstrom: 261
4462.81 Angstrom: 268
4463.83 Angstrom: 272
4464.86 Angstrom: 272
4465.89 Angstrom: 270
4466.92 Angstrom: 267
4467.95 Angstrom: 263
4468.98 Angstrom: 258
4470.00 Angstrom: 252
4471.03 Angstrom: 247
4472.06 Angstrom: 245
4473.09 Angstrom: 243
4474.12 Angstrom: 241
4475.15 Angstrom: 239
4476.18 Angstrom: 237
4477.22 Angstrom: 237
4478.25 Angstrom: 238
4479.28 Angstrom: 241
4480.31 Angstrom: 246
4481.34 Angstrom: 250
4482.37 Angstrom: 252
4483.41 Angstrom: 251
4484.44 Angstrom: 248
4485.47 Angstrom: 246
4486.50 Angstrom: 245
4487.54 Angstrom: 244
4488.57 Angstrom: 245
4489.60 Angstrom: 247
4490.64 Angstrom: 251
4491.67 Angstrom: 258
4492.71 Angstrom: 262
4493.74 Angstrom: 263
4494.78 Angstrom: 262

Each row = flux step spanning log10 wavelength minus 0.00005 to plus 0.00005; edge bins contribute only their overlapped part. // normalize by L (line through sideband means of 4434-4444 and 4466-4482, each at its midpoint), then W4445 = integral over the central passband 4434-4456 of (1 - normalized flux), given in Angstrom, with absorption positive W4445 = 1.1 Angstrom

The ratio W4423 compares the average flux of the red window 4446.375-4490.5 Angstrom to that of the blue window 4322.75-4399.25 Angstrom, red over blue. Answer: 1.1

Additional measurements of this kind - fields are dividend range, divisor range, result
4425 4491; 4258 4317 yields 1.18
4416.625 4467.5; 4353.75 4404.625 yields 1.07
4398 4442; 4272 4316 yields 1.17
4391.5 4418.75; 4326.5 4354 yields 1.08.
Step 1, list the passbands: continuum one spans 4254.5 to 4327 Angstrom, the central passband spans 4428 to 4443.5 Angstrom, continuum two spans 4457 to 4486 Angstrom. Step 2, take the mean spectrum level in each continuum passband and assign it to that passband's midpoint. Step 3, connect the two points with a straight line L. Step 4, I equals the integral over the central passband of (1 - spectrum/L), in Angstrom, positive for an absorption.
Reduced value -0.4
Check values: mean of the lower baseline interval 210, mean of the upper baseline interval 250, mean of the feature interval 248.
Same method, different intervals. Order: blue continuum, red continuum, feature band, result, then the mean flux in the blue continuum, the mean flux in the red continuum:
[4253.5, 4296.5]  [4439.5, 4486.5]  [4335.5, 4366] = 0.90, 216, 244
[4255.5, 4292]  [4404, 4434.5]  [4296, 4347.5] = 3.78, 214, 236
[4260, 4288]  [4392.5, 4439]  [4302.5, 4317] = 1.80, 216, 236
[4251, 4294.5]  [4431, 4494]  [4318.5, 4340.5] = 1.84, 216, 247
